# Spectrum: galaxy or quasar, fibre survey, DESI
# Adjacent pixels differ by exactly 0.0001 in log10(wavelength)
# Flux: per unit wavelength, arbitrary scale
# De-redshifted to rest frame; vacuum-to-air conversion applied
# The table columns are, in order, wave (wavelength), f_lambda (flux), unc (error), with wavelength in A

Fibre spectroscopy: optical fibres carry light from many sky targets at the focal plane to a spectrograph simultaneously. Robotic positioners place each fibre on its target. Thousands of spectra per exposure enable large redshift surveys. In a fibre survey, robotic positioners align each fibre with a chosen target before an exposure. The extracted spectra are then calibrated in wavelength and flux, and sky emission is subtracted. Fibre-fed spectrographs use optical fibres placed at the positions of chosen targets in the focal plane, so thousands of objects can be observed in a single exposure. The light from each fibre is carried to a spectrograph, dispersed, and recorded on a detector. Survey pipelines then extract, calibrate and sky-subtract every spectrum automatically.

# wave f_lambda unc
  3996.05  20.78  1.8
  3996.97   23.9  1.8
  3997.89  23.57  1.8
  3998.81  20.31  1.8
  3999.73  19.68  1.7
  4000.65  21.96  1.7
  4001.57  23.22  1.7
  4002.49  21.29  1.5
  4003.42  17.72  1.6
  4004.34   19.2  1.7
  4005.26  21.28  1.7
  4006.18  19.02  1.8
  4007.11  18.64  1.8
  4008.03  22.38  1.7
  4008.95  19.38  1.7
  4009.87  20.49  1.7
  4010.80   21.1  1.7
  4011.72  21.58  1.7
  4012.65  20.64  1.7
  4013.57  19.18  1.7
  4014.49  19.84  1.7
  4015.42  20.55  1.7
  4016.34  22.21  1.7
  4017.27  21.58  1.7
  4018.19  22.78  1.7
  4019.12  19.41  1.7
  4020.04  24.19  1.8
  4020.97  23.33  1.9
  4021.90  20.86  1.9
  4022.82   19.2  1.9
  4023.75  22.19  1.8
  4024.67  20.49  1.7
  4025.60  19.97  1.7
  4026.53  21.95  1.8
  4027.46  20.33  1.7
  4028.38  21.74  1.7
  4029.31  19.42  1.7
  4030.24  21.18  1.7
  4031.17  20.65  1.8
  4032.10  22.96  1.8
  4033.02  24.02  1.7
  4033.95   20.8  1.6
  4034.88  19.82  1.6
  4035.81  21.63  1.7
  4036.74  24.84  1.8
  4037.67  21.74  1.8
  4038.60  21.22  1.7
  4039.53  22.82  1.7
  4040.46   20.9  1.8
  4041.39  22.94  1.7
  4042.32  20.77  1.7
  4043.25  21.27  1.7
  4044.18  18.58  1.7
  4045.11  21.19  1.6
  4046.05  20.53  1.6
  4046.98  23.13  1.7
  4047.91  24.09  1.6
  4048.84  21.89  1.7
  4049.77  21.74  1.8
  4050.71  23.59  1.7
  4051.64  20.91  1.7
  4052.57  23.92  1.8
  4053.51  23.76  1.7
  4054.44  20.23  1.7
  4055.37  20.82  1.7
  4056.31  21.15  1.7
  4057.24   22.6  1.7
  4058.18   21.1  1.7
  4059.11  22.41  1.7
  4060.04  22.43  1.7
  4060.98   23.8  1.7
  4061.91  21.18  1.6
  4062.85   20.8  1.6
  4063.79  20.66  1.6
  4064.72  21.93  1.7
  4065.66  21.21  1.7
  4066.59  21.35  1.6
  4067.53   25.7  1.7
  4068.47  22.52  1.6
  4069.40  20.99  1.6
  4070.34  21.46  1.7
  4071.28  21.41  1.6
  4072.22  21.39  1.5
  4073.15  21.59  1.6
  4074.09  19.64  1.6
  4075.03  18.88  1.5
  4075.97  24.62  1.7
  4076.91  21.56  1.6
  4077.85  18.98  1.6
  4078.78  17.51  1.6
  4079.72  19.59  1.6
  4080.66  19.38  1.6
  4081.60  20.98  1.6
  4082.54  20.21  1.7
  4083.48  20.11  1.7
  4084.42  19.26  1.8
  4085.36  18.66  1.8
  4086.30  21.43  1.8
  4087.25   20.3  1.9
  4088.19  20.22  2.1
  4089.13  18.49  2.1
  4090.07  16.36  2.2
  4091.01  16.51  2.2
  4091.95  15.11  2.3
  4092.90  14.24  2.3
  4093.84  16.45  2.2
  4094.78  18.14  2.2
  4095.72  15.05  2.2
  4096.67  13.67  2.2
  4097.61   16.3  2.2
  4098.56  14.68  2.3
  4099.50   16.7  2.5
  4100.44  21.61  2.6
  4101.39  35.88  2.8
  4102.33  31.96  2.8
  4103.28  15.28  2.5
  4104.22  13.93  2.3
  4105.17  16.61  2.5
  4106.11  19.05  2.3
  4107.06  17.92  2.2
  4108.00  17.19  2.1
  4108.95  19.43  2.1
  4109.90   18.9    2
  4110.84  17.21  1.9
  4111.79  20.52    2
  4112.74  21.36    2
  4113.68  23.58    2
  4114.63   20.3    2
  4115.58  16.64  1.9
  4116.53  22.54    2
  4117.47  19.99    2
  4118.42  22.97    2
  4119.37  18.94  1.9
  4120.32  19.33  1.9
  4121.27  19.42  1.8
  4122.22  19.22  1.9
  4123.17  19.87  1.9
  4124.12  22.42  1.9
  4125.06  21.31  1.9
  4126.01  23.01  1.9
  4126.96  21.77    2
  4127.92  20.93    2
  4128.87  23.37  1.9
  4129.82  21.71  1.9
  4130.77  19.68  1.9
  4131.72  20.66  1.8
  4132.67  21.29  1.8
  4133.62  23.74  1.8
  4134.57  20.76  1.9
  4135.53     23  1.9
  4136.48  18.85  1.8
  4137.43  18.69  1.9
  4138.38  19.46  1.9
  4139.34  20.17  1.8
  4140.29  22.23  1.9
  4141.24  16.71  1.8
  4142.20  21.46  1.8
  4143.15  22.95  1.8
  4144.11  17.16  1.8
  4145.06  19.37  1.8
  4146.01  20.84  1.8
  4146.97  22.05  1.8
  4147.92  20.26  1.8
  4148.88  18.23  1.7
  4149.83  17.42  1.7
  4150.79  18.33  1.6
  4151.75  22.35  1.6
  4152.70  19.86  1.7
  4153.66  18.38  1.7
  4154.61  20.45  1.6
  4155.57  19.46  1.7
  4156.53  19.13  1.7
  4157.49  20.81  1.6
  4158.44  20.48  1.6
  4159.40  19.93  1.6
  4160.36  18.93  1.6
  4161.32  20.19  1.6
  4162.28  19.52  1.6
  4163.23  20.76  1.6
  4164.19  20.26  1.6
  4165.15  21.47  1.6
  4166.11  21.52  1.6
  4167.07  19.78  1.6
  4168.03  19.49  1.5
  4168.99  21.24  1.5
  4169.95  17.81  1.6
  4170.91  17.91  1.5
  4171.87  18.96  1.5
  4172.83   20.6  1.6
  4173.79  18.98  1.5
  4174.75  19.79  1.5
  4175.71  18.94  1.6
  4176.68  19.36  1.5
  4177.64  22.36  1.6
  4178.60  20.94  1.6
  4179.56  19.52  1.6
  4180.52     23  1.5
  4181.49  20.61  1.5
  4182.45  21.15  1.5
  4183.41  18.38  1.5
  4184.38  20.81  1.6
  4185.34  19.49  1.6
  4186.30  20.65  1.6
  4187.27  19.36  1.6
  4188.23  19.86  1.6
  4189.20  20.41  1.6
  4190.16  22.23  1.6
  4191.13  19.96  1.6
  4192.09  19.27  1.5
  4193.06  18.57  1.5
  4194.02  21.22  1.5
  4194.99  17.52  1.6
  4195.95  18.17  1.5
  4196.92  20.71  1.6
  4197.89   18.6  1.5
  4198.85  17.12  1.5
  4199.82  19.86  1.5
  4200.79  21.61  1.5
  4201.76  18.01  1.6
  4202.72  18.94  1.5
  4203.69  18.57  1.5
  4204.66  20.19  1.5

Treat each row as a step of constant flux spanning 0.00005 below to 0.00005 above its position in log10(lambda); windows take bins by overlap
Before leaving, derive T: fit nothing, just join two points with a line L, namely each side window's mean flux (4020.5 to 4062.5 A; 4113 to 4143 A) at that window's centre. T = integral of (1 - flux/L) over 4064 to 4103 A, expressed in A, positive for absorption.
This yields 2.3 A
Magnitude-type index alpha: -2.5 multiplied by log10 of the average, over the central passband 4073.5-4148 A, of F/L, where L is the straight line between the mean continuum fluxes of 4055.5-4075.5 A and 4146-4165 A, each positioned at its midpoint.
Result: 0.05 mag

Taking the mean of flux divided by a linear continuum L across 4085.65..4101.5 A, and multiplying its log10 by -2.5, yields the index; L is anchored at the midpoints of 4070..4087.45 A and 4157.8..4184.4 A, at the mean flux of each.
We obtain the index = 0.14 mag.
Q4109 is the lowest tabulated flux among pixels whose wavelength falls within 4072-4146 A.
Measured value 13.67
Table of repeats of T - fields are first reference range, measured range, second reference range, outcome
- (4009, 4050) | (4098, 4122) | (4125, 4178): 0.7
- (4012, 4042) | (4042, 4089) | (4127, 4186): -0.4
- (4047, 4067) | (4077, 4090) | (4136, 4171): 1.1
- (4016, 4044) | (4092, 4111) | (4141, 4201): 2.1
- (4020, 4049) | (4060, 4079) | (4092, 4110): -1.4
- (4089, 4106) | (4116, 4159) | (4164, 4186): -2.9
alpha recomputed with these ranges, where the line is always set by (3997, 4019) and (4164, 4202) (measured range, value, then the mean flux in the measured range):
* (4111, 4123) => 0.00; 20.3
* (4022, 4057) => -0.05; 21.6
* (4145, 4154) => 0.02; 19.7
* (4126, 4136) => -0.08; 21.7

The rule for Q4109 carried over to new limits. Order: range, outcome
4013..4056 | 18.58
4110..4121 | 16.64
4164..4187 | 17.81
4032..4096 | 14.24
